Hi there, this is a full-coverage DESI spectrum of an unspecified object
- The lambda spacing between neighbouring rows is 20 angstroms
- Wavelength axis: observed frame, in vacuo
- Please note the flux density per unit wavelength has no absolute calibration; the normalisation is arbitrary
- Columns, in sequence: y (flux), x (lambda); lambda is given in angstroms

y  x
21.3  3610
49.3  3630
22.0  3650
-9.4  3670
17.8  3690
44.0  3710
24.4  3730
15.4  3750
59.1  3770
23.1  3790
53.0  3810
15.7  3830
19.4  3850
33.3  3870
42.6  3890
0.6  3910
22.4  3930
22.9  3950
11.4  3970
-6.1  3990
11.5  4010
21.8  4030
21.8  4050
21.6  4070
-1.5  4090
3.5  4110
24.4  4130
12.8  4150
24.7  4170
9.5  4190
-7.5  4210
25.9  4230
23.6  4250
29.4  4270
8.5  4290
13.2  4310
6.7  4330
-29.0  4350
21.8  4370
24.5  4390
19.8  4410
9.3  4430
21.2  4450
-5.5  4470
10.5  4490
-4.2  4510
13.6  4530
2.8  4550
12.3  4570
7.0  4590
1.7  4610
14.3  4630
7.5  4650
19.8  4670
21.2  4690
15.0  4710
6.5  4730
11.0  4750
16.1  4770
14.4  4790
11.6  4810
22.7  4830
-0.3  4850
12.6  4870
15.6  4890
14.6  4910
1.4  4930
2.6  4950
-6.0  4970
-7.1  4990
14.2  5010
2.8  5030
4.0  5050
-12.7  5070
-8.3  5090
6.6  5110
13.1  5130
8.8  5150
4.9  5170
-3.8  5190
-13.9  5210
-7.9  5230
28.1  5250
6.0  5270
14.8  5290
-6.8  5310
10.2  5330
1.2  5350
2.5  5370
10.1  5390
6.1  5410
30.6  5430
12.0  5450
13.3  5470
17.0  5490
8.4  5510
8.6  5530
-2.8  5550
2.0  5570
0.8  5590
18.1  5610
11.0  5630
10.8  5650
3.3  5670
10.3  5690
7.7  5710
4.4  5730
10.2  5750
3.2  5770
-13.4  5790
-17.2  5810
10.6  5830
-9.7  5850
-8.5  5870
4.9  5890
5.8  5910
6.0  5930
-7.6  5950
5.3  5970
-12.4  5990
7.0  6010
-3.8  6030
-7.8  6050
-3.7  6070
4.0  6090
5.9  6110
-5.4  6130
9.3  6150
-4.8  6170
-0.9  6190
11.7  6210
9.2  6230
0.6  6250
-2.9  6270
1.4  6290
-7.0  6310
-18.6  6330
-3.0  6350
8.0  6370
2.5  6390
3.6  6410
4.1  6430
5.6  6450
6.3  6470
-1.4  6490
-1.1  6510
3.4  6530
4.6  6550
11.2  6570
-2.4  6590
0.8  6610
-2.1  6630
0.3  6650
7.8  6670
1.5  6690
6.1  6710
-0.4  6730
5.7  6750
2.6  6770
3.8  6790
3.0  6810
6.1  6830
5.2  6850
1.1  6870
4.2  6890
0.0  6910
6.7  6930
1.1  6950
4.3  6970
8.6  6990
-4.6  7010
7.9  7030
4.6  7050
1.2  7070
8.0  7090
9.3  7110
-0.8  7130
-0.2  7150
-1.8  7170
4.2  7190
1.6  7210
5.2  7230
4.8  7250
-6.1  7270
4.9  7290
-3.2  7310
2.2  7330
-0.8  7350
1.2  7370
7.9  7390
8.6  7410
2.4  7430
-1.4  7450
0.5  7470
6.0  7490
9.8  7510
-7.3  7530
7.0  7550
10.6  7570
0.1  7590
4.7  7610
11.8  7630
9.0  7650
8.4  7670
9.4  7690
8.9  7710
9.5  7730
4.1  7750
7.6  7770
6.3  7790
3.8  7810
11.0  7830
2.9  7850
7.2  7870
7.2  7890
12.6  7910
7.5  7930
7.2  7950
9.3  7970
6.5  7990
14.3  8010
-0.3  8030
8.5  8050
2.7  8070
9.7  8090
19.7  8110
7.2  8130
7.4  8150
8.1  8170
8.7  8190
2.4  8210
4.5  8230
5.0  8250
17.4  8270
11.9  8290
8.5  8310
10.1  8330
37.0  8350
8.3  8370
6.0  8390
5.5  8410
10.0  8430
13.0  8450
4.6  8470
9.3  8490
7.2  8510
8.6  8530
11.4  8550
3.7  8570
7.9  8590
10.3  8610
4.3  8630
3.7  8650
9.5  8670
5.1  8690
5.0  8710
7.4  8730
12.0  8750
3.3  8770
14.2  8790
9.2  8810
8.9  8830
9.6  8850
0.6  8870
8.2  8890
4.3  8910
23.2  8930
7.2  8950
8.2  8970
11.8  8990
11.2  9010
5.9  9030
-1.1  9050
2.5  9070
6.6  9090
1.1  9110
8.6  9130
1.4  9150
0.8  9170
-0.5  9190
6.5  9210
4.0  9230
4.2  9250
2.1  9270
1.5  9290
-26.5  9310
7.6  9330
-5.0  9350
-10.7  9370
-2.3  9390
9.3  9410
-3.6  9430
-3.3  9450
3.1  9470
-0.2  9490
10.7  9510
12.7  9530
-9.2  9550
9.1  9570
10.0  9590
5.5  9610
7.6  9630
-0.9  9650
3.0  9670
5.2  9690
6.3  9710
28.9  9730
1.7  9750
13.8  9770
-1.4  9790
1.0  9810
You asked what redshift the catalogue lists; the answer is 0.668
